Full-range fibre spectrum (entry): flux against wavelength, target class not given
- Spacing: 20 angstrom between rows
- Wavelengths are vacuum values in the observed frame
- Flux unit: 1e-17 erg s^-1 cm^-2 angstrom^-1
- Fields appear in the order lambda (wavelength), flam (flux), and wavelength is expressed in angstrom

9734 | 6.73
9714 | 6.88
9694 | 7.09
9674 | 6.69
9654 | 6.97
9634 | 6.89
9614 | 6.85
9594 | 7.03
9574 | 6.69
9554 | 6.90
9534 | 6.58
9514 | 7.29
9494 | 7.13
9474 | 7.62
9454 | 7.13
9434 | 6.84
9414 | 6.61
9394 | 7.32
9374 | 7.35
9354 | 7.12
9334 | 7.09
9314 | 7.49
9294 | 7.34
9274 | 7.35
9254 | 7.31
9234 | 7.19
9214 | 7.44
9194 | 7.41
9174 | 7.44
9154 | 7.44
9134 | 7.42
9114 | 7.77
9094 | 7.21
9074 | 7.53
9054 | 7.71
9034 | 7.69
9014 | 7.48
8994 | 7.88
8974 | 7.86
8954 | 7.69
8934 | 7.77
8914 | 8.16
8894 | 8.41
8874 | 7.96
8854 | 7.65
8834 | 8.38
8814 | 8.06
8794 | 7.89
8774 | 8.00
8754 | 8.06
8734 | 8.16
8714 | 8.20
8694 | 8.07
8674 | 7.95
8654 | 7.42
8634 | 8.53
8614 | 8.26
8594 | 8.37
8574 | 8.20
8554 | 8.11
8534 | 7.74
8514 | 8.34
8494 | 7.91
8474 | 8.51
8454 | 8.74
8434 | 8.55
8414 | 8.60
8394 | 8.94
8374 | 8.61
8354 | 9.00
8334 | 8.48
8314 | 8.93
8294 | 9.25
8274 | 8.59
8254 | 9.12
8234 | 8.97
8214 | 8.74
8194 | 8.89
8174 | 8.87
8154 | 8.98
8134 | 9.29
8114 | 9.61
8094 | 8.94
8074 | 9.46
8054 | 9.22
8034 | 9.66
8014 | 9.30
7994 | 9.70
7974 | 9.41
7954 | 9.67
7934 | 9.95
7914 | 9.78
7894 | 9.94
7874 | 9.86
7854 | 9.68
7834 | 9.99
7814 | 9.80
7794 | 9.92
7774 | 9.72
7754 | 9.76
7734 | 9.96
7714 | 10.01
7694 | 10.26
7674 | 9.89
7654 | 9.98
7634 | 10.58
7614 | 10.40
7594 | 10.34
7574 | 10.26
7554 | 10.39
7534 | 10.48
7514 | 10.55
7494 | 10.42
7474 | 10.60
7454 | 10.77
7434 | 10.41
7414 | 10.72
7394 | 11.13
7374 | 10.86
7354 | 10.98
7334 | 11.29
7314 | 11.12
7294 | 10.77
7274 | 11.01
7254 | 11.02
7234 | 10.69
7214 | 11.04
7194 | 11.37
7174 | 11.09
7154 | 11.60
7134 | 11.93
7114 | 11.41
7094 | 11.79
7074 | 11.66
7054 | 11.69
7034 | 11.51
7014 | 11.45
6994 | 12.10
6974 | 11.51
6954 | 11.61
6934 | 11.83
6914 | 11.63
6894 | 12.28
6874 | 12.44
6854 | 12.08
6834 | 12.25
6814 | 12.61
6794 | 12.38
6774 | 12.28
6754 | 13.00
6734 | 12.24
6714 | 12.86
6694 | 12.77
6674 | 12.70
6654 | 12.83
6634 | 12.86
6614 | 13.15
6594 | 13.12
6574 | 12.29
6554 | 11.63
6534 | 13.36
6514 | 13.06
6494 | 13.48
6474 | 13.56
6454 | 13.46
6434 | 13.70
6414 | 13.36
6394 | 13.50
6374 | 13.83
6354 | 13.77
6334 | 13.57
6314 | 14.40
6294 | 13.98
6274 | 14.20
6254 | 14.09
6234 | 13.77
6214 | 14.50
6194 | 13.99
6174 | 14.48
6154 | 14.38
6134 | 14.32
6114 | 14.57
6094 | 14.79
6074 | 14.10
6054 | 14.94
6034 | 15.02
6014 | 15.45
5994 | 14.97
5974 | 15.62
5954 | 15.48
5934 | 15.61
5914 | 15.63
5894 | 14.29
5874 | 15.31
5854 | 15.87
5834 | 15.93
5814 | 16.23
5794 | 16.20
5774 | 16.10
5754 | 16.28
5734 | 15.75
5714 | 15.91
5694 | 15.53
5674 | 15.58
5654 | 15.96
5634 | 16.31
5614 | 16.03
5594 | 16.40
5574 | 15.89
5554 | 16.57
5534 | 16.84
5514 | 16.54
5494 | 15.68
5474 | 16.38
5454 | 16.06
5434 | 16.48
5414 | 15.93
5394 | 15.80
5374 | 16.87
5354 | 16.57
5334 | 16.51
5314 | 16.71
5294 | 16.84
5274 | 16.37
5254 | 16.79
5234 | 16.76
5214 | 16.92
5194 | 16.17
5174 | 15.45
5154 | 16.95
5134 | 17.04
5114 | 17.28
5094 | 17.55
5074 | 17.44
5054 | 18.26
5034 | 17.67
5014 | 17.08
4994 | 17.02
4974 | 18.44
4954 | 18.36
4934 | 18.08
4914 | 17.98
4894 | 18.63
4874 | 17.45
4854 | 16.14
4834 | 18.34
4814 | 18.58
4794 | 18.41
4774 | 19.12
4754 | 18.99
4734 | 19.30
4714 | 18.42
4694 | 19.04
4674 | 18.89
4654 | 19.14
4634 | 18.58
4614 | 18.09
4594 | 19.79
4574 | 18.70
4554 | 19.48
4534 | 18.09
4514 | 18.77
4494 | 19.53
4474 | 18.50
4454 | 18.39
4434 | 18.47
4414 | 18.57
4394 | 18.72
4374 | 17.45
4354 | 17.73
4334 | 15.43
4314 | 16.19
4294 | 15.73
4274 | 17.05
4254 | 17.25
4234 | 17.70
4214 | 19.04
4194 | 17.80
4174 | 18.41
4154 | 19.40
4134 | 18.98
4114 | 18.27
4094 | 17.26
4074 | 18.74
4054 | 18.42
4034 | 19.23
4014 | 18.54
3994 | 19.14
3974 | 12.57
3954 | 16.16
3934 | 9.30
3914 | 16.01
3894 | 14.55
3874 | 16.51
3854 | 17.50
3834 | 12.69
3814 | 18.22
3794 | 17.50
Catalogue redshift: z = 0.000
